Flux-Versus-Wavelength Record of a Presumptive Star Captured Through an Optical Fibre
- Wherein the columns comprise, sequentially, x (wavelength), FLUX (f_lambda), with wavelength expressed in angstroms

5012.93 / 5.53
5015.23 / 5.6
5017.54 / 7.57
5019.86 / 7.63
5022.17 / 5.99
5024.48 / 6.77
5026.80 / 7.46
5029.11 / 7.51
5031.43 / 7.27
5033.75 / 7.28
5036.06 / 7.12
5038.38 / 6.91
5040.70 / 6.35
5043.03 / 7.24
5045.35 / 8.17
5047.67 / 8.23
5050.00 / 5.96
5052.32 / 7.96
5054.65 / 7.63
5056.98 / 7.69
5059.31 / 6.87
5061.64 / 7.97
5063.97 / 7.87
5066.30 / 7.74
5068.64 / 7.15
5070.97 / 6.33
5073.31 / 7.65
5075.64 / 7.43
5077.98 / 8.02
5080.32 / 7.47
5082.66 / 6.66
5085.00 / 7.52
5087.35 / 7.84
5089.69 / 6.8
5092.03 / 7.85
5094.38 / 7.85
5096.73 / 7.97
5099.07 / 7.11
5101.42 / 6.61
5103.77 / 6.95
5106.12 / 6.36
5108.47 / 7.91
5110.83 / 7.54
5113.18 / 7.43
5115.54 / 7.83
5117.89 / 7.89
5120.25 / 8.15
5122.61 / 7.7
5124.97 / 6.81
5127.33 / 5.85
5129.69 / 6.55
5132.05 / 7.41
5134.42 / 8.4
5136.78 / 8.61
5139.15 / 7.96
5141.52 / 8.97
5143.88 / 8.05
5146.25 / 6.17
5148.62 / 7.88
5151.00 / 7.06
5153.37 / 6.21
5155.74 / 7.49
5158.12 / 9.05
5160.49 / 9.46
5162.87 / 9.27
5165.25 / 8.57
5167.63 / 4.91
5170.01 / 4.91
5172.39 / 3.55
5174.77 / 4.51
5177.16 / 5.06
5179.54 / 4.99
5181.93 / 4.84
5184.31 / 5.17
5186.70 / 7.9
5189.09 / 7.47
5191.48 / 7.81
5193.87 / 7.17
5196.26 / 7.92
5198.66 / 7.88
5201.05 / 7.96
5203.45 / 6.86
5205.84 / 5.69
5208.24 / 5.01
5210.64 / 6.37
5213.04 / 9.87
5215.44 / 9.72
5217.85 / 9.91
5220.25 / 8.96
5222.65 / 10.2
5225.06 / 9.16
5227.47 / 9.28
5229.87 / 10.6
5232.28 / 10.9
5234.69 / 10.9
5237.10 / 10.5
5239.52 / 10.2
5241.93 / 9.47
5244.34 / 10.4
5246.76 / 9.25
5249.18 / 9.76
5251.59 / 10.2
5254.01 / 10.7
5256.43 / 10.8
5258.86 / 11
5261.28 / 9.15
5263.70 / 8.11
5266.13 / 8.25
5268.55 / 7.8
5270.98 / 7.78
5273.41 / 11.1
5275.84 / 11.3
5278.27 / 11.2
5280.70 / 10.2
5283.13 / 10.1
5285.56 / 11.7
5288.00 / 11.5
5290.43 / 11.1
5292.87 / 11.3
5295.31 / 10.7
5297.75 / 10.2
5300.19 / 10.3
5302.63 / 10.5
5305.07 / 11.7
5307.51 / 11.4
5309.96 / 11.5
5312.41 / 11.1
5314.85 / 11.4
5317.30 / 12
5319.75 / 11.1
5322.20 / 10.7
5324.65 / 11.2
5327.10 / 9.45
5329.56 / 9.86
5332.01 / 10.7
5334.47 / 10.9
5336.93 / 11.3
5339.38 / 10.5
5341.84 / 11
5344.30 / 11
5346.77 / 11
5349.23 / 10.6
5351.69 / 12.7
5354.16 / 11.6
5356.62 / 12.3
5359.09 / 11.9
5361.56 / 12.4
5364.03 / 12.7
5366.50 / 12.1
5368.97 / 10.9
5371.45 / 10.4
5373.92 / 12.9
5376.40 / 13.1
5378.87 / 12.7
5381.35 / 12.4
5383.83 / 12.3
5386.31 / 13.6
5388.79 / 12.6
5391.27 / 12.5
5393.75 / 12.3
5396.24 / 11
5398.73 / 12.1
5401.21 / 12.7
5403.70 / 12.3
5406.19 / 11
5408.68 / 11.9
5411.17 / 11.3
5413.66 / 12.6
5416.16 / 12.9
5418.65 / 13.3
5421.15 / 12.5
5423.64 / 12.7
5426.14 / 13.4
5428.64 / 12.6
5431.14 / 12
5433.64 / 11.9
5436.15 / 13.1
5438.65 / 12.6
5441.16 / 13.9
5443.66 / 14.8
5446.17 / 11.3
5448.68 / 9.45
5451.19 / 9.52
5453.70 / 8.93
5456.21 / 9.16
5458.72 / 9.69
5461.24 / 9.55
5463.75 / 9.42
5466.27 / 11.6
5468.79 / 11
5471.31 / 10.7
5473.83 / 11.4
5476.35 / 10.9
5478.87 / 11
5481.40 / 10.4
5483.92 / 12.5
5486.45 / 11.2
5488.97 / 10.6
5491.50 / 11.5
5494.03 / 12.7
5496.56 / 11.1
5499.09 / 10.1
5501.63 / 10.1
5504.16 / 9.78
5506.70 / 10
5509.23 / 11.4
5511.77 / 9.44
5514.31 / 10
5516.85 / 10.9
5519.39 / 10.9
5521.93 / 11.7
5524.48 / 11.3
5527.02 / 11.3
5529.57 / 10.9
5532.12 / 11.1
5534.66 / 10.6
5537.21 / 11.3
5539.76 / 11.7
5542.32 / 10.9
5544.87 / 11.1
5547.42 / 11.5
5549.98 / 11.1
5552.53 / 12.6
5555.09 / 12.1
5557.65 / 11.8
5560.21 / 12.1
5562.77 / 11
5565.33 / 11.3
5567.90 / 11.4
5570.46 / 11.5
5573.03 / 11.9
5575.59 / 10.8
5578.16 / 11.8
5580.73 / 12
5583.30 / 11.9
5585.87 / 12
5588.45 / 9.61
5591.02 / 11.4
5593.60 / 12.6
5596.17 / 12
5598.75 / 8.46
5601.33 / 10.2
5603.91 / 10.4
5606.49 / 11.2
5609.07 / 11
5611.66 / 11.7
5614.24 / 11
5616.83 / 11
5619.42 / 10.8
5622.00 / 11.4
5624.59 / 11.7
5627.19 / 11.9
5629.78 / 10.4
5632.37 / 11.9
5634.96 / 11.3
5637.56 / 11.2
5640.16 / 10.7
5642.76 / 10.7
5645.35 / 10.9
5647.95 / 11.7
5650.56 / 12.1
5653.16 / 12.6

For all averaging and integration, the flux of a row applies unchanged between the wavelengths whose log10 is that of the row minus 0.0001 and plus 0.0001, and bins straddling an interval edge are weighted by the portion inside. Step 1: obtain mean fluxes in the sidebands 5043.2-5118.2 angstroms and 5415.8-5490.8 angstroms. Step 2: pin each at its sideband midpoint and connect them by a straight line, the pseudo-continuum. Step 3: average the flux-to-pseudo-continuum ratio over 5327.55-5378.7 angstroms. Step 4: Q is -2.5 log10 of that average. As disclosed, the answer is -0.11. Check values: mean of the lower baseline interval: 7.44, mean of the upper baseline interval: 11.4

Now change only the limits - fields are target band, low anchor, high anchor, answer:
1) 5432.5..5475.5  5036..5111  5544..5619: -0.075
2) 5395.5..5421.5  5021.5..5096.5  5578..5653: -0.236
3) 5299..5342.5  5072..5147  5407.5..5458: -0.052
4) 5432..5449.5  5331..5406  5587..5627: -0.080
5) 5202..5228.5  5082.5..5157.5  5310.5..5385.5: 0.110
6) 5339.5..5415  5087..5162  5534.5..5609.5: -0.230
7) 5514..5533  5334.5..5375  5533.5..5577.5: 0.040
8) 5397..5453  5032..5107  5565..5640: -0.226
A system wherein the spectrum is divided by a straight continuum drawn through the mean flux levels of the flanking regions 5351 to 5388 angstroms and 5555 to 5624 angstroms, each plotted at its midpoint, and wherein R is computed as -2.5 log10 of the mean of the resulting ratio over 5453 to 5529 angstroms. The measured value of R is 0.099 mag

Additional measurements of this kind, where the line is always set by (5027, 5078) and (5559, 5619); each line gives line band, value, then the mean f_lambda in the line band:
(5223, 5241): -0.18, 10.2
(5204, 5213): 0.32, 6.32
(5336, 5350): -0.15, 10.9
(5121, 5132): 0.15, 6.86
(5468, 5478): -0.06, 11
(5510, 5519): 0.04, 10.3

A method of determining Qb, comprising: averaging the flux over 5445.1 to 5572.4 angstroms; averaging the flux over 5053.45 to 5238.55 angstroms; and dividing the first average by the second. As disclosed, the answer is 1.44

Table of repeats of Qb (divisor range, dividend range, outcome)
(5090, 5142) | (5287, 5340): 1.46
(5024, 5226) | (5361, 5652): 1.56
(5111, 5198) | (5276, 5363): 1.56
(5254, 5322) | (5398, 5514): 1.08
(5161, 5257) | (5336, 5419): 1.48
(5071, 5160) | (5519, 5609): 1.51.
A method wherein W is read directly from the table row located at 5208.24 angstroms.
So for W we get 5.01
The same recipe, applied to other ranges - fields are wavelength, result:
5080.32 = 7.47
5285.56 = 11.7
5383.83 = 12.3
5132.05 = 7.41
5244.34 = 10.4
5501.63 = 10.1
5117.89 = 7.89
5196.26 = 7.92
